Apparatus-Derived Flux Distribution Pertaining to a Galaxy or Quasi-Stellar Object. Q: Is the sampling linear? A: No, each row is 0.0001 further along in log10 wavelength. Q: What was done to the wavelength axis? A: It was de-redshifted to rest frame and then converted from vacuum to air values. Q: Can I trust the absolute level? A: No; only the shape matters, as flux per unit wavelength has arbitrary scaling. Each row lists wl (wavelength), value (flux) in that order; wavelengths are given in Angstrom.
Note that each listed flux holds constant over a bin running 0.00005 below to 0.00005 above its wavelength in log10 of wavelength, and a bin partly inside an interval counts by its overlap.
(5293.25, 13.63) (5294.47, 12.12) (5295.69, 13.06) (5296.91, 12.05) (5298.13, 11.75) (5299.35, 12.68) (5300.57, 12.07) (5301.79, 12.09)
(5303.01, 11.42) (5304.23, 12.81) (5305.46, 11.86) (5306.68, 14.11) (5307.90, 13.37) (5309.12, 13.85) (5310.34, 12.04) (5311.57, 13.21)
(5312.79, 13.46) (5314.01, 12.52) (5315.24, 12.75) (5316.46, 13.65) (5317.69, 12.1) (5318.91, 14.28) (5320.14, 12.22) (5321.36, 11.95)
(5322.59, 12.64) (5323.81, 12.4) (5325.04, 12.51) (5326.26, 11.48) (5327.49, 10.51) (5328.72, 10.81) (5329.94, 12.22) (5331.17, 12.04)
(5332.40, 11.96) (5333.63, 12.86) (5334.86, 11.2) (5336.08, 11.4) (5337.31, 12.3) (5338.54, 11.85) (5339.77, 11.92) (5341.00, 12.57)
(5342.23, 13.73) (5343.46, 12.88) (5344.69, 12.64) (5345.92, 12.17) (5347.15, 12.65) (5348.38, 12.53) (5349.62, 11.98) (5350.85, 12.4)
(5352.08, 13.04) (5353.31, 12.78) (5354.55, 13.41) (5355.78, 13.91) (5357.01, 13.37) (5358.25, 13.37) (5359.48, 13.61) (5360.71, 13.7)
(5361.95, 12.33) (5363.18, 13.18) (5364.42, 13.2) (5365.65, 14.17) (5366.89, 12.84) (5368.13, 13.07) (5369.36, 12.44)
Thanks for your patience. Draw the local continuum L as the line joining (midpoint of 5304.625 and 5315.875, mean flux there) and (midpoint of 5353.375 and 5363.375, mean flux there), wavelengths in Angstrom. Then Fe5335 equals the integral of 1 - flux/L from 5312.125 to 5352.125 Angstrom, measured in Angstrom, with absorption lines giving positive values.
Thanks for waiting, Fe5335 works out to 2.48 Angstrom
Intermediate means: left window 13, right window 13.3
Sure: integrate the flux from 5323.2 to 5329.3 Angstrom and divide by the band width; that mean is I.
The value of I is 11.5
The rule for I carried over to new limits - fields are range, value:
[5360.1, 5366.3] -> 13.3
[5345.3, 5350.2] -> 12.3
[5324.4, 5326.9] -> 12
